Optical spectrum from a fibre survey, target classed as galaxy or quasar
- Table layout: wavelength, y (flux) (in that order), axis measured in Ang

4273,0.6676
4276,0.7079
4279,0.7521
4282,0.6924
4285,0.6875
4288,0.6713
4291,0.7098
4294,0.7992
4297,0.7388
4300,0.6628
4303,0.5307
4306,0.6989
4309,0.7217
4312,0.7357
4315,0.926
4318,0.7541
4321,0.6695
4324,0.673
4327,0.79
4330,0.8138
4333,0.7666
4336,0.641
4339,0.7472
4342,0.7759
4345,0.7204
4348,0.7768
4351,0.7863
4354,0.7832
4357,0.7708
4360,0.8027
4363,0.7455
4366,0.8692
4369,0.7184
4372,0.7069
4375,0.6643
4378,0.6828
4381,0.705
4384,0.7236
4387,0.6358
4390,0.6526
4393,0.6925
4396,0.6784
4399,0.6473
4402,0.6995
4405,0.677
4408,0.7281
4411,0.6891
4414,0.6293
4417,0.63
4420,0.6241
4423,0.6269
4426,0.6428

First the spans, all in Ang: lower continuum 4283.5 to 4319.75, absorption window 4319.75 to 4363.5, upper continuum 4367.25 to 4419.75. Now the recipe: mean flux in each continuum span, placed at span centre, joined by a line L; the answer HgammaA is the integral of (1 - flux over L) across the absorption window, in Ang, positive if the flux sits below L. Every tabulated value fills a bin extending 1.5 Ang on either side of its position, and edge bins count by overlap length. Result -3.1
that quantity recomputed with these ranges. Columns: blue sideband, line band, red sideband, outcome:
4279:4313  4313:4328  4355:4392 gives -1.2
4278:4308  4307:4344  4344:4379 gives -1.4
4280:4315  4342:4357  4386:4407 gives -1.8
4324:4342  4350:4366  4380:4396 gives -1.5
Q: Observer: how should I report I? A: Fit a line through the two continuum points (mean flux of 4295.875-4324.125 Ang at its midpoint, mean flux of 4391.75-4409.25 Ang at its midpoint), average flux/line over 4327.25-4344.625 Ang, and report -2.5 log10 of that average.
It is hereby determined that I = -0.07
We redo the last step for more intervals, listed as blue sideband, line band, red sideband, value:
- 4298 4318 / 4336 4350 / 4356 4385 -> -0.02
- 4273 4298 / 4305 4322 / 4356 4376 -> -0.04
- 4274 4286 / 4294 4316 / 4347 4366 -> 0.03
